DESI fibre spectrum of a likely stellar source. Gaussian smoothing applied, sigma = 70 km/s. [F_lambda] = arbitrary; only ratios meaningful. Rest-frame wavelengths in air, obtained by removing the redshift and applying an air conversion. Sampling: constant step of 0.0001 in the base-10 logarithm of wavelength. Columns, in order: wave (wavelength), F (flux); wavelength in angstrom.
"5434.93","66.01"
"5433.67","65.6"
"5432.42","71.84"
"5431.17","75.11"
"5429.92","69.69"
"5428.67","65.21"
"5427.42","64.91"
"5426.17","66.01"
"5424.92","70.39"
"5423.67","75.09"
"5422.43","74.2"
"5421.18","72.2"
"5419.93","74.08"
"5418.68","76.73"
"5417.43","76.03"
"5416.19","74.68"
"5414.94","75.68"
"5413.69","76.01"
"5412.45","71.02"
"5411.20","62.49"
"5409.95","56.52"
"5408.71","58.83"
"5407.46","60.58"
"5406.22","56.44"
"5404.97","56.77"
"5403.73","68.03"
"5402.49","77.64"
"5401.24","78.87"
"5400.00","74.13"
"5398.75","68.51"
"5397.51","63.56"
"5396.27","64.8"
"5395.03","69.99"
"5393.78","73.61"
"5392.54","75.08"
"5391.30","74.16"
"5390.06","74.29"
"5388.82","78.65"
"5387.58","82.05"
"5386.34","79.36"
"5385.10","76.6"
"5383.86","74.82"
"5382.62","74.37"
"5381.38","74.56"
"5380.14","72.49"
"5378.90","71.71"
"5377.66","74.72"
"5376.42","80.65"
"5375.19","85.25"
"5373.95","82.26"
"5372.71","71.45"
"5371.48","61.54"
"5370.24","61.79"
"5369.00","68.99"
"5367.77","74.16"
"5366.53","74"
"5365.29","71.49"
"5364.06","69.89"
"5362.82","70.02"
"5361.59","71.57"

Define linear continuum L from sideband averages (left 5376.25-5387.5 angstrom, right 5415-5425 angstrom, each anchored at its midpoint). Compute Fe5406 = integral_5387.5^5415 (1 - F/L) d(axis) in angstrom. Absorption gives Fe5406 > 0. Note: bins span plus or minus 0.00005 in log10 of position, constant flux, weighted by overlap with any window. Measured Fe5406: 2.18 angstrom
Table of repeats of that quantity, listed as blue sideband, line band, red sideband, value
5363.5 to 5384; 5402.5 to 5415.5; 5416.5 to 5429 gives 1.32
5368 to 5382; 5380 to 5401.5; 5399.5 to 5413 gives -1.39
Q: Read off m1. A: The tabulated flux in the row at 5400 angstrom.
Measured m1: 74.13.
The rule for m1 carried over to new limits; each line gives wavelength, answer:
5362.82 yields 70.02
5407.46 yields 60.58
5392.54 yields 75.08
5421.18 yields 72.2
